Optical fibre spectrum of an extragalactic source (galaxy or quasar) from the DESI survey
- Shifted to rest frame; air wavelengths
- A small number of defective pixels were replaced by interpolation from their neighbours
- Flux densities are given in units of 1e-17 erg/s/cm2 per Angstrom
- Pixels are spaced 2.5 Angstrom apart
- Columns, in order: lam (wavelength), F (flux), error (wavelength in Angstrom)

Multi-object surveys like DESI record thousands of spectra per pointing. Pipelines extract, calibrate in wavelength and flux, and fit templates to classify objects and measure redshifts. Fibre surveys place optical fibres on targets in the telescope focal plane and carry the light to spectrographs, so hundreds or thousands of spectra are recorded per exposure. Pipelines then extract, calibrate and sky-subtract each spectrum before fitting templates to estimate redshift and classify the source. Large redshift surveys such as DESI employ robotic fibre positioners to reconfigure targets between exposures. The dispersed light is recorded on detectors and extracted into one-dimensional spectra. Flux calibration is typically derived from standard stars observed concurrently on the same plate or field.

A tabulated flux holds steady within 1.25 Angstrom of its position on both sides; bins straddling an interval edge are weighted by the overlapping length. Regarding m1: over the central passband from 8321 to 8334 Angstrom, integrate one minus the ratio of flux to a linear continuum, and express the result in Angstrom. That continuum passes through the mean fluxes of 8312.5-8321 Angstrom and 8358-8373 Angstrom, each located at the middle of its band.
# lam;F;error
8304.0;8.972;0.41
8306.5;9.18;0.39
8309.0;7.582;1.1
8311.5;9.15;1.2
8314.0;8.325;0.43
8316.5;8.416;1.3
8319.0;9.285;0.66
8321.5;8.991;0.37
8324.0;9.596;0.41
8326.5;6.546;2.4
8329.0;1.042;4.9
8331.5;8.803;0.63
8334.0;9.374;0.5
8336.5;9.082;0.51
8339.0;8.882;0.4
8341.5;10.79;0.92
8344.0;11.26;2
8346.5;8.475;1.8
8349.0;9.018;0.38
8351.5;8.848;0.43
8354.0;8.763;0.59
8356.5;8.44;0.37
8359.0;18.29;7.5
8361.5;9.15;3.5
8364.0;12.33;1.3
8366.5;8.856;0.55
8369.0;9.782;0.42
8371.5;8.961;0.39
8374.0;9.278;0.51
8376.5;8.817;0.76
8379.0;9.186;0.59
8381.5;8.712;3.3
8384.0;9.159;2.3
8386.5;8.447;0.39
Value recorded 3.0 Angstrom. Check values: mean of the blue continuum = 8.72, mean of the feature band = 7.11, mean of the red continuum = 11.1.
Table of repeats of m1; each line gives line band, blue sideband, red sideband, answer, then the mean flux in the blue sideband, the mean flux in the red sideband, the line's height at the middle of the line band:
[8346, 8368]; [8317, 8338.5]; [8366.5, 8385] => -4.20 Angstrom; 7.9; 9.11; 8.64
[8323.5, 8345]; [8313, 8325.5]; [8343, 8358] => 1.84 Angstrom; 8.89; 9.25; 9.06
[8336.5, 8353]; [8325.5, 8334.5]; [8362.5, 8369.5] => -3.50 Angstrom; 6.19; 10.3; 7.89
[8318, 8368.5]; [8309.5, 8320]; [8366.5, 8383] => -2.26 Angstrom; 8.7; 9.1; 8.89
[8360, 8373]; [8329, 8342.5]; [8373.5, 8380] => -1.49 Angstrom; 8.59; 9.07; 8.95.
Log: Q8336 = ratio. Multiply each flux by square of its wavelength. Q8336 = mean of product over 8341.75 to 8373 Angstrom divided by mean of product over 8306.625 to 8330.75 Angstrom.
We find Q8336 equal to 1.3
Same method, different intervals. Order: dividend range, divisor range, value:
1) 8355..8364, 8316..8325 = 1.32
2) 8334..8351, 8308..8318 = 1.14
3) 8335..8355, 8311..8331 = 1.23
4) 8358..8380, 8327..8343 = 1.32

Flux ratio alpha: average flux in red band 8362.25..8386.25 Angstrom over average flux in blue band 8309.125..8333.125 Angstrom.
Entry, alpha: 1.20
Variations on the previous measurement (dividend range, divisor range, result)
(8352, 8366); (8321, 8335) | 1.53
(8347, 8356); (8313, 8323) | 1.00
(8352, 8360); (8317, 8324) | 1.24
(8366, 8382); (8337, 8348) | 0.93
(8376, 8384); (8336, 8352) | 0.94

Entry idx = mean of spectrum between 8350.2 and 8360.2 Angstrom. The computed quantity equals 11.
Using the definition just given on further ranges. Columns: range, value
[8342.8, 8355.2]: 9.27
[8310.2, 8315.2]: 8.73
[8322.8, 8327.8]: 7.99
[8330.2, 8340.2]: 9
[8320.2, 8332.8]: 7.01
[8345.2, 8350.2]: 8.77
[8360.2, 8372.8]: 9.85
